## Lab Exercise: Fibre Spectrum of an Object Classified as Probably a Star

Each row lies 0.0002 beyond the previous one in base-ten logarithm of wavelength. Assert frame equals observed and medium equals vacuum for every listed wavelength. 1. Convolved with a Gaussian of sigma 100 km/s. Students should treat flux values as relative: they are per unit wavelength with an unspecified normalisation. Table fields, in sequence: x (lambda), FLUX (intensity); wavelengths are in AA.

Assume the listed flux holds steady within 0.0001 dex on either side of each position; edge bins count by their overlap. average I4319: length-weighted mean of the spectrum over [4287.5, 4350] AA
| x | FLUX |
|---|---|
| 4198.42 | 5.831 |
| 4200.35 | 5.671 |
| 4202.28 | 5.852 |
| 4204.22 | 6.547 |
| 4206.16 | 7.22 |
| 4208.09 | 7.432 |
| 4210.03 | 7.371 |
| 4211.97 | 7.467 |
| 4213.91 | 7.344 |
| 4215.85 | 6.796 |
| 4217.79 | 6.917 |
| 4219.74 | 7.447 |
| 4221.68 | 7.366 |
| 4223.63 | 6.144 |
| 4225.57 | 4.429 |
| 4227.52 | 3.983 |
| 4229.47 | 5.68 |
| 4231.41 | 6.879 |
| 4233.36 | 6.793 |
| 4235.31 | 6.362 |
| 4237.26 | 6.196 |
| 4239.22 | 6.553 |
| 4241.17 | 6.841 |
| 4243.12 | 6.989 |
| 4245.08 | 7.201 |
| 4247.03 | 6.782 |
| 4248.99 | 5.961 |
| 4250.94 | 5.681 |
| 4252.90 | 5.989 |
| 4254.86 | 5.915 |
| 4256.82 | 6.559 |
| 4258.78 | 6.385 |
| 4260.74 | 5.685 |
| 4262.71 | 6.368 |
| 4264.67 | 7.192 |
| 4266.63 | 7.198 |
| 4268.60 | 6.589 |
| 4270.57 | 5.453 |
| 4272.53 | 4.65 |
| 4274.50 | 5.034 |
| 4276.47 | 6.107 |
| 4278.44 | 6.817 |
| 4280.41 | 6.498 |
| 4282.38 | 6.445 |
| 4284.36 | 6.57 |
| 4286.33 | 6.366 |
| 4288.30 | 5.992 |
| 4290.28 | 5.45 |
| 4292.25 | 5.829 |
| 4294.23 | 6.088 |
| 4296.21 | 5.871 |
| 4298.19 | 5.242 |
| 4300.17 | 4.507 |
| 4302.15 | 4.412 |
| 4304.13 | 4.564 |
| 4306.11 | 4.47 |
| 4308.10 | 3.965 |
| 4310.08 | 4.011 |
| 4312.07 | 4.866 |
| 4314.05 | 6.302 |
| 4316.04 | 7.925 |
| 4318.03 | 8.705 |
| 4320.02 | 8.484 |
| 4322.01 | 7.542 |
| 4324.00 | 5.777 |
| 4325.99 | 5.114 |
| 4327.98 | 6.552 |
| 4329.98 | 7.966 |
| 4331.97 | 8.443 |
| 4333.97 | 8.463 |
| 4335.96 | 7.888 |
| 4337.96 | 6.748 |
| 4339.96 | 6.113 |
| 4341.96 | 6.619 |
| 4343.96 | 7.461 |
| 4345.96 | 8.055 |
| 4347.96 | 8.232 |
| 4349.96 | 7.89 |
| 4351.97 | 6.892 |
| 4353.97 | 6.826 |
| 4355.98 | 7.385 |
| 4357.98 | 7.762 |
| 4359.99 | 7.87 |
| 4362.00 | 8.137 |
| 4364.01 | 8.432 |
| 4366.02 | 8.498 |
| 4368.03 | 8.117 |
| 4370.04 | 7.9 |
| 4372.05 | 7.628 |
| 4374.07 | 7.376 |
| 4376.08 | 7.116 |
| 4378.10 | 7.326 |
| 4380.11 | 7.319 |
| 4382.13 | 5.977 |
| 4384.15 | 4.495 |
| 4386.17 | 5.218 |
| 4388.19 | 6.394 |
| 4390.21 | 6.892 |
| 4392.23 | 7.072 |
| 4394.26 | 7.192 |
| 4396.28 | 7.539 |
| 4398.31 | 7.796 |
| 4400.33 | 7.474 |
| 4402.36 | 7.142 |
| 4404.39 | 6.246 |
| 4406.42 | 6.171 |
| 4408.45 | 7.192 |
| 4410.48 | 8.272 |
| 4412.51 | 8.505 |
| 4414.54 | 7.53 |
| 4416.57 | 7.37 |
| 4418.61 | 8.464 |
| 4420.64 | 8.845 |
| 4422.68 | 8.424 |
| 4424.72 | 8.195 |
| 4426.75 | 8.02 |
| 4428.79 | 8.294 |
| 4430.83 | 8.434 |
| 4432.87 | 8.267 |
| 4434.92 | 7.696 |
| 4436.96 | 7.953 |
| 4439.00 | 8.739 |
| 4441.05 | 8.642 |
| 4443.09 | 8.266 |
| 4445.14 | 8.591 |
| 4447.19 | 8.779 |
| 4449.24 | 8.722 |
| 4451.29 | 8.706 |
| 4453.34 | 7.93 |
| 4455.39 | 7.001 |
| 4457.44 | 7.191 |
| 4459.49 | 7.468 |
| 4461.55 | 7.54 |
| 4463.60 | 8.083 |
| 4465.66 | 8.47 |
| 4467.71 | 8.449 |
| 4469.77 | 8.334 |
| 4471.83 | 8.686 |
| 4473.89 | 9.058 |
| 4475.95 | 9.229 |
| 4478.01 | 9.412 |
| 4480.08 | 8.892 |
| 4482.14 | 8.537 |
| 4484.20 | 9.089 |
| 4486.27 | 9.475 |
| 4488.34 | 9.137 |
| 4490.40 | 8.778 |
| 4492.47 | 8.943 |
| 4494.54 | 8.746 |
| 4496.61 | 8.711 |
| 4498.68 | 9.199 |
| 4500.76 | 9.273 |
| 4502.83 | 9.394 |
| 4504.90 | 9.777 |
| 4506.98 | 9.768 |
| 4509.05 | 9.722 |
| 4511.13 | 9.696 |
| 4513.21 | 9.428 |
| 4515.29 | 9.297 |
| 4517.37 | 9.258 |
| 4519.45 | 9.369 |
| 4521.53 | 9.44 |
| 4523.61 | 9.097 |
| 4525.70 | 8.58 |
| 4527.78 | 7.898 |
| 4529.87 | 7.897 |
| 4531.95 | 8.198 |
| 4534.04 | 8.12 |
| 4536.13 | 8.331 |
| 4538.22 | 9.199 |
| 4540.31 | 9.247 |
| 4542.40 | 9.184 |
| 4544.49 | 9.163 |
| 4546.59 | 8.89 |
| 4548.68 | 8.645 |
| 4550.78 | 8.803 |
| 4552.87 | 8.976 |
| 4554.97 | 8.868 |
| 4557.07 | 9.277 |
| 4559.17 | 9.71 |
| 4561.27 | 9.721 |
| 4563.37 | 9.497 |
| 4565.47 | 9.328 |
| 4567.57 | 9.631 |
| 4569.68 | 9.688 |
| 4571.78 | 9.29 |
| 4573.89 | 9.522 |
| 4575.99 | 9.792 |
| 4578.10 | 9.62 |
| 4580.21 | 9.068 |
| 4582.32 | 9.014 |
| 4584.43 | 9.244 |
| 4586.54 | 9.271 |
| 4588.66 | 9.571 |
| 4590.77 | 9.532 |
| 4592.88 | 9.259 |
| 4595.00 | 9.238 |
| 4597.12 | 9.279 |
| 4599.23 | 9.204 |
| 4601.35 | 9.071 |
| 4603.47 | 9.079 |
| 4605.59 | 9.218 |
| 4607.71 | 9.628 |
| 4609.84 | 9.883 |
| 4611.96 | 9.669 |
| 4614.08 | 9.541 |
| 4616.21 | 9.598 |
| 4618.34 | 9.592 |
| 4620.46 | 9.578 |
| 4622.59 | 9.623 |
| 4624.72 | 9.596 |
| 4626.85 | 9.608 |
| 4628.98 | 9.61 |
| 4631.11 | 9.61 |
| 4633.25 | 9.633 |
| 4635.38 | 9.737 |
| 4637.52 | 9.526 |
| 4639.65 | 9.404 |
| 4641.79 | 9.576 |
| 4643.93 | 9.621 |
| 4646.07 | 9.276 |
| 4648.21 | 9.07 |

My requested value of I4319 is 6.41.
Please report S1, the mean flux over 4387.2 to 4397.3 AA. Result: 7.02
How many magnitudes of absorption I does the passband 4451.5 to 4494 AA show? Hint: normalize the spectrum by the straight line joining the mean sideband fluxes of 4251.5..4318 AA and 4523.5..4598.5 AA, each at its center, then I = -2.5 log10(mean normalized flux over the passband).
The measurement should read -0.06 mag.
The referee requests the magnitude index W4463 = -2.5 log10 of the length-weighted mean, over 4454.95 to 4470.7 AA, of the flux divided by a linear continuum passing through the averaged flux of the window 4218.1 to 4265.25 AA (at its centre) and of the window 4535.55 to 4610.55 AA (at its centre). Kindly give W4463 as 0.060 mag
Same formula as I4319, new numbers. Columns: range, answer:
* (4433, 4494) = 8.48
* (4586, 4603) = 9.3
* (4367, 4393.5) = 6.84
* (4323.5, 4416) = 7.25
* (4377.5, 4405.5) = 6.71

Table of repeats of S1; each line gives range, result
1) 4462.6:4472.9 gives 8.41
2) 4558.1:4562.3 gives 9.71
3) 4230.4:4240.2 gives 6.55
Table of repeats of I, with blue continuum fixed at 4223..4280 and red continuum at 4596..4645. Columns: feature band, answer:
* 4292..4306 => 0.270 mag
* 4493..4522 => -0.105 mag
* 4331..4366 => -0.087 mag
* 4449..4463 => 0.036 mag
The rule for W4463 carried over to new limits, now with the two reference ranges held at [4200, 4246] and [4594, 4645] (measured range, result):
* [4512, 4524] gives -0.07 mag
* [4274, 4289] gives 0.12 mag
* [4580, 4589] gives 0.00 mag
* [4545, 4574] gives -0.02 mag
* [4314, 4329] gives 0.03 mag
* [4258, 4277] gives 0.14 mag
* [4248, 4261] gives 0.13 mag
